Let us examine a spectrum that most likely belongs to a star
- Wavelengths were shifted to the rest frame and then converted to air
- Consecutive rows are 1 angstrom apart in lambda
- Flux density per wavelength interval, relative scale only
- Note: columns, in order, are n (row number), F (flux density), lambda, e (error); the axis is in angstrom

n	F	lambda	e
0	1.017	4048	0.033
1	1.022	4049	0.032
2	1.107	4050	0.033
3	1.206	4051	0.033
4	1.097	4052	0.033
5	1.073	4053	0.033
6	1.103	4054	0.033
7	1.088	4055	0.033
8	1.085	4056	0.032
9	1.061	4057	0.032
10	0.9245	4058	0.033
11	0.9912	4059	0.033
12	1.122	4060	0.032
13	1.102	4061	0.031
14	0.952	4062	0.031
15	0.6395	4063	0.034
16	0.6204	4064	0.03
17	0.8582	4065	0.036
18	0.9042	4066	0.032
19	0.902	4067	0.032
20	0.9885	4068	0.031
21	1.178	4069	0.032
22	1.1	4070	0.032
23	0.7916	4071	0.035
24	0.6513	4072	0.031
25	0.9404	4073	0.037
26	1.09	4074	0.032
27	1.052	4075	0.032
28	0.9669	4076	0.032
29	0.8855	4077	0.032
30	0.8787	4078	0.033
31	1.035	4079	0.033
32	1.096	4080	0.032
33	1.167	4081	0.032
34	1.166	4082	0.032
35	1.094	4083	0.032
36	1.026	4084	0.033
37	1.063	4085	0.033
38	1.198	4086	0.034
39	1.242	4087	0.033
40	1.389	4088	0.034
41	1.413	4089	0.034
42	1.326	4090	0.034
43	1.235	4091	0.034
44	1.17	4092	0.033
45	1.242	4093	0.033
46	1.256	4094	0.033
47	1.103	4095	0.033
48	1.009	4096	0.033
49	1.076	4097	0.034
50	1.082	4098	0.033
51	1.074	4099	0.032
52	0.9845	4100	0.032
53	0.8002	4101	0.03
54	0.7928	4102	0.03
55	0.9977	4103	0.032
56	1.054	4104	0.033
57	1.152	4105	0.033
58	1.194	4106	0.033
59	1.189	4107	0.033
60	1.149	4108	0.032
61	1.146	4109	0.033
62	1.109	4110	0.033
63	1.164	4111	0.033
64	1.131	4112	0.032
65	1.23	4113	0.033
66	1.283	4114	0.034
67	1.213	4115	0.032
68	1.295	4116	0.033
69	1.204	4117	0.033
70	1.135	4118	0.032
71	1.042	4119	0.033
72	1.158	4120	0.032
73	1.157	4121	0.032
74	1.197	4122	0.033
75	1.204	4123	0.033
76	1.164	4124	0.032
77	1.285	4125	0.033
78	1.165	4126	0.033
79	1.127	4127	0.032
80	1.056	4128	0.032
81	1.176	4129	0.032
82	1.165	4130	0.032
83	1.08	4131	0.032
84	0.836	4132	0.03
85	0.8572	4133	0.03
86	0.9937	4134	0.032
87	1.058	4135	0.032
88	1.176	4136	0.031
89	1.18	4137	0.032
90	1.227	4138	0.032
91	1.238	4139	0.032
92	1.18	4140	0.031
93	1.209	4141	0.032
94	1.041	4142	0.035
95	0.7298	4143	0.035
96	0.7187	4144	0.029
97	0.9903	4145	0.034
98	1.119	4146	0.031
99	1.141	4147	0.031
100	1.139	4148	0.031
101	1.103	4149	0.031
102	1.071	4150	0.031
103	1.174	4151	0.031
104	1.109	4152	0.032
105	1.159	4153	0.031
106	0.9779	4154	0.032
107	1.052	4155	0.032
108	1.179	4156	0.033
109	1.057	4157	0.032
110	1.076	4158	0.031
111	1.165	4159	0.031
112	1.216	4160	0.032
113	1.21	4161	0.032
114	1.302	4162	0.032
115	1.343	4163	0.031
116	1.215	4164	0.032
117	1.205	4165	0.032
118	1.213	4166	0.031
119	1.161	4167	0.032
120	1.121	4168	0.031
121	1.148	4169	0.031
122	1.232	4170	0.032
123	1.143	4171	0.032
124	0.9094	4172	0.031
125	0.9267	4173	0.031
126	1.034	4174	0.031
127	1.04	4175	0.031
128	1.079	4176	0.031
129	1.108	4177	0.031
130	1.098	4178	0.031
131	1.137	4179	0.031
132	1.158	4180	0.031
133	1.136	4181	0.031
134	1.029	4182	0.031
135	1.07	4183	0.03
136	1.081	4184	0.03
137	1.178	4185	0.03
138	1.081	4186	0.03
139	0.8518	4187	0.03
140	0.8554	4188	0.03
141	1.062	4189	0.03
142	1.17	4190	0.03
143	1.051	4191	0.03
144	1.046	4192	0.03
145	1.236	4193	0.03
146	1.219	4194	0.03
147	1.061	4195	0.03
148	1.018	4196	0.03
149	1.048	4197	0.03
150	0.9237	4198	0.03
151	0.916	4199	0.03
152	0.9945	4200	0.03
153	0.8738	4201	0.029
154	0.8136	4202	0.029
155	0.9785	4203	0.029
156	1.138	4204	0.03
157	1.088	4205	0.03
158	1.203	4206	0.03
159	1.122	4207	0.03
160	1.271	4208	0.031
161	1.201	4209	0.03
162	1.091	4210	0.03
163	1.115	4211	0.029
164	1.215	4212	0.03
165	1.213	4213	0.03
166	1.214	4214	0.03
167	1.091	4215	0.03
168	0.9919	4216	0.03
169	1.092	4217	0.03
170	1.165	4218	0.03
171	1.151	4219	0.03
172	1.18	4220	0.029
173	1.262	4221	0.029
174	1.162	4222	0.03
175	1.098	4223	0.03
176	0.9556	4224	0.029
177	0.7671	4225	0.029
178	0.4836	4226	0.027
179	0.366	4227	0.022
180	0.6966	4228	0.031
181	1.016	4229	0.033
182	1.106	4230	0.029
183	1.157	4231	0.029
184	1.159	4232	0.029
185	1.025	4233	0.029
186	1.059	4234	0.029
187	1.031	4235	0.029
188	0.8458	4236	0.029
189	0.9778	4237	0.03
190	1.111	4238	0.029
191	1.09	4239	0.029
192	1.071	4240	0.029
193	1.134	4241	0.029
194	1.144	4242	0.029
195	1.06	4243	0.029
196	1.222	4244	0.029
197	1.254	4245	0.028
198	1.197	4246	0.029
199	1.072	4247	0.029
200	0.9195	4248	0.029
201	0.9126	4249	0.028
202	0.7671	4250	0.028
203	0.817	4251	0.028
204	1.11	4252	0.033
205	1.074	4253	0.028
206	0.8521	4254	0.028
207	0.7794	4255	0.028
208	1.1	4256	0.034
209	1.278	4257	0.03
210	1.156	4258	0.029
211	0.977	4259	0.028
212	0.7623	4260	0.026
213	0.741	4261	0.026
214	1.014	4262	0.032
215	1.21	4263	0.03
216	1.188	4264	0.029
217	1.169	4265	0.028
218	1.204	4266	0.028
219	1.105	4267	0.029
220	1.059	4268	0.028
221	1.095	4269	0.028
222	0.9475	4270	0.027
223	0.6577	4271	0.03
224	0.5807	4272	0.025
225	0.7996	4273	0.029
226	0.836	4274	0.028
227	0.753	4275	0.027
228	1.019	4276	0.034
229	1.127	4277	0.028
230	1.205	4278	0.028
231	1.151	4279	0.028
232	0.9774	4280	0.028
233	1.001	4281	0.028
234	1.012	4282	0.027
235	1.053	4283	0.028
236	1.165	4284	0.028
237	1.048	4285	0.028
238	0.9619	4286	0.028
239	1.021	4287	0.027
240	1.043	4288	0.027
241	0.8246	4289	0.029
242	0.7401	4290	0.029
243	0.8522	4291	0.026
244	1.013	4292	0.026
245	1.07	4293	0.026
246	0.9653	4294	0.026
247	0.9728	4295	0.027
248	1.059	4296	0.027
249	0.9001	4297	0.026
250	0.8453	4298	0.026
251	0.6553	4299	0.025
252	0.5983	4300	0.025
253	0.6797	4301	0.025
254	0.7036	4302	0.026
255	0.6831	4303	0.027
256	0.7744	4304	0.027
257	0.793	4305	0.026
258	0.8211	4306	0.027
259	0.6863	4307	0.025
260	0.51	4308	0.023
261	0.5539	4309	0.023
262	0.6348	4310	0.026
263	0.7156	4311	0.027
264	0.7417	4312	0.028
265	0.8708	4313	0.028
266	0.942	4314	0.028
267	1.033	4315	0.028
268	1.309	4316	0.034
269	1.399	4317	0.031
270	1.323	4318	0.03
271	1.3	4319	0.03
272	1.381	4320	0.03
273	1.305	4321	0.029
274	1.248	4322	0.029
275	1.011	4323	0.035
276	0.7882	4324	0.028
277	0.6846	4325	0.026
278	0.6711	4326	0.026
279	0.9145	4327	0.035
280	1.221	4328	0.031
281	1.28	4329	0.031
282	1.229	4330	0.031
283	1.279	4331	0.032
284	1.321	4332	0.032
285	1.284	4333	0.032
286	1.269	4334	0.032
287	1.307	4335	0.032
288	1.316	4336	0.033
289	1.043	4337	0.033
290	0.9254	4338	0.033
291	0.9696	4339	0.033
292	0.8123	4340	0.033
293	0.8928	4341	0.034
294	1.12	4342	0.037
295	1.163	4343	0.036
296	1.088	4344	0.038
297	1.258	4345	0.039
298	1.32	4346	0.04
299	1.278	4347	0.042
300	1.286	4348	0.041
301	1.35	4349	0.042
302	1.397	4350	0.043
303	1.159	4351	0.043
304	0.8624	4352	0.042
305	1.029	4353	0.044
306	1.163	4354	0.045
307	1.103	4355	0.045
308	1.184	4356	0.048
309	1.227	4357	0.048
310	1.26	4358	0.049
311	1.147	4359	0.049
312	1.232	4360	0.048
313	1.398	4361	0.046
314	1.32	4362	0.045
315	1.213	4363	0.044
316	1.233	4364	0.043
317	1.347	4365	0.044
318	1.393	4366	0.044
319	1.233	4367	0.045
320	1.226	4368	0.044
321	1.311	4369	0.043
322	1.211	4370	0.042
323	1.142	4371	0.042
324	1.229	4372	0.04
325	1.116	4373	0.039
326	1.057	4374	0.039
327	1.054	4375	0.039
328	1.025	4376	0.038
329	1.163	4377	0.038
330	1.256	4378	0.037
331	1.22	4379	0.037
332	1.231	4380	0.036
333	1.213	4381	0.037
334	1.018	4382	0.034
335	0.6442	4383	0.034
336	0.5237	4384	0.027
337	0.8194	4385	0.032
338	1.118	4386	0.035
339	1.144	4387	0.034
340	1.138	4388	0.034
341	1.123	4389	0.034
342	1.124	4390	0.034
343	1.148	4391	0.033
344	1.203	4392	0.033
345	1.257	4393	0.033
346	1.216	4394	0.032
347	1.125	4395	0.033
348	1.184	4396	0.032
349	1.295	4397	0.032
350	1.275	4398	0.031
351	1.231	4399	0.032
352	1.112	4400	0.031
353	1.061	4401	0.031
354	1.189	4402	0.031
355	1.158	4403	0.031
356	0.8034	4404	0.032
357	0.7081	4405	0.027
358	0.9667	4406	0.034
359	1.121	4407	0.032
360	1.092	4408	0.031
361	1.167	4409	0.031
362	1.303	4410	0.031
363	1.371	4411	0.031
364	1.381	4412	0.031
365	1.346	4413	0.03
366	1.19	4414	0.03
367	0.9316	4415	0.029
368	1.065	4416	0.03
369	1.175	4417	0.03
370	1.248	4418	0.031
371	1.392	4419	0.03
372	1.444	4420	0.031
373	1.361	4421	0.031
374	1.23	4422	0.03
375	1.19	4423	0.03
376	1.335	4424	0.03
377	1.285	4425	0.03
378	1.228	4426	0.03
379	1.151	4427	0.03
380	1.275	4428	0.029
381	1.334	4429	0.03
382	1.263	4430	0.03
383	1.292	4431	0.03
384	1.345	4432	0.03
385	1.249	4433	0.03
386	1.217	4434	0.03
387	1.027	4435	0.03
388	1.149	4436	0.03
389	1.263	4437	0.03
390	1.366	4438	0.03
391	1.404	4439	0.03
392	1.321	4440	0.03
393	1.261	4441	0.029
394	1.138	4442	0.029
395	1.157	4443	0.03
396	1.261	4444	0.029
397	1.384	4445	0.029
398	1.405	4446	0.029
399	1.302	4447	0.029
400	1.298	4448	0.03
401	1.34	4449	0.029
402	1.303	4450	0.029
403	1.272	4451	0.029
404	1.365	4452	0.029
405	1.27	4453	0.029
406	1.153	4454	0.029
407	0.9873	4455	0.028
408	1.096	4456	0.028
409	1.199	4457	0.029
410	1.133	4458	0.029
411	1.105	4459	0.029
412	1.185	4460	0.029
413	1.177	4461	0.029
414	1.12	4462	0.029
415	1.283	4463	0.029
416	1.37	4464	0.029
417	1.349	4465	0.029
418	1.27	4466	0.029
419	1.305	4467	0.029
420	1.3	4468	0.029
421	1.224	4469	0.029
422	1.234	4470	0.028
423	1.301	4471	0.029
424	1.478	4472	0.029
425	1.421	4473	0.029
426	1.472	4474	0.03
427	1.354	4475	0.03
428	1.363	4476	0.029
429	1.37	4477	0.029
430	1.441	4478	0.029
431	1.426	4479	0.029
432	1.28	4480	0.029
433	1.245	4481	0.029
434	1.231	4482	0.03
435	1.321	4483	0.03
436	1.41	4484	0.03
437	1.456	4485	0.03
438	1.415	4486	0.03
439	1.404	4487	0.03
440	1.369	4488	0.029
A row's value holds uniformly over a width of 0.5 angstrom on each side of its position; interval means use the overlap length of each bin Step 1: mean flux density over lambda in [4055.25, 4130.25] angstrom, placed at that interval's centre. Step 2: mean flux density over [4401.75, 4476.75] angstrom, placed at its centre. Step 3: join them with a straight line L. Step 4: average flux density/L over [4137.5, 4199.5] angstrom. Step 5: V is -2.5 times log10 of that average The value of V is 0.02 mag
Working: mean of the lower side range 1.08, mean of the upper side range 1.24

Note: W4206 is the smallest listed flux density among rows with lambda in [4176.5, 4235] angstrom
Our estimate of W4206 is 0.366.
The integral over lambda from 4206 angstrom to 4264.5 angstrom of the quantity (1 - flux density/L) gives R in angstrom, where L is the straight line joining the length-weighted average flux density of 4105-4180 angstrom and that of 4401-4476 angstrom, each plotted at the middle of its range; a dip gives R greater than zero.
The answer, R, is 6.0 angstrom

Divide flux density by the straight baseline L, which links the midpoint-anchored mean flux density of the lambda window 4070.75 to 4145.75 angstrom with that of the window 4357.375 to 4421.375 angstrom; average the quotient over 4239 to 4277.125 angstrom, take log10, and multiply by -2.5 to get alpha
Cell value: 0.131 mag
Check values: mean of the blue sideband 1.1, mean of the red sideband 1.16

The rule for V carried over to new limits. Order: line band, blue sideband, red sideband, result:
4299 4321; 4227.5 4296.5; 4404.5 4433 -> 0.214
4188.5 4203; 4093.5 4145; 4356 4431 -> 0.094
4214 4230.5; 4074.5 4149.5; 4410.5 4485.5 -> 0.186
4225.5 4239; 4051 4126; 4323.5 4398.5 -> 0.194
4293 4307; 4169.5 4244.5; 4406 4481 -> 0.369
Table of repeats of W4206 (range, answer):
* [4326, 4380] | 0.6711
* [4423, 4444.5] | 1.027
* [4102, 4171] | 0.7187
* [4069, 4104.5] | 0.6513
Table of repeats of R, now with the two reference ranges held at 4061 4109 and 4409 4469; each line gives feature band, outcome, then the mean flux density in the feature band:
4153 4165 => -0.8 angstrom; 1.16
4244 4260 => 1.8 angstrom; 1.02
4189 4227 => 1.9 angstrom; 1.06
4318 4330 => 1.0 angstrom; 1.09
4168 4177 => 0.2 angstrom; 1.07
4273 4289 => 2.1 angstrom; 1.01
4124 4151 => -0.1 angstrom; 1.08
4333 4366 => 0.5 angstrom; 1.18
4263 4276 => 2.2 angstrom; 0.962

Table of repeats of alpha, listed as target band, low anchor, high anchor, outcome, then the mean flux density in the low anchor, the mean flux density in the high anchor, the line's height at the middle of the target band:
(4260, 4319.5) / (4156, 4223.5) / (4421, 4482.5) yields 0.245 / 1.11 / 1.27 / 1.17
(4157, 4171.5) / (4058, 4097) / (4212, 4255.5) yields -0.155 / 1.05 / 1.02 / 1.03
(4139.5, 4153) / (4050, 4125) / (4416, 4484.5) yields 0.053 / 1.08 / 1.28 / 1.11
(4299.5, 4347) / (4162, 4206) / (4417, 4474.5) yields 0.173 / 1.08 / 1.27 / 1.18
